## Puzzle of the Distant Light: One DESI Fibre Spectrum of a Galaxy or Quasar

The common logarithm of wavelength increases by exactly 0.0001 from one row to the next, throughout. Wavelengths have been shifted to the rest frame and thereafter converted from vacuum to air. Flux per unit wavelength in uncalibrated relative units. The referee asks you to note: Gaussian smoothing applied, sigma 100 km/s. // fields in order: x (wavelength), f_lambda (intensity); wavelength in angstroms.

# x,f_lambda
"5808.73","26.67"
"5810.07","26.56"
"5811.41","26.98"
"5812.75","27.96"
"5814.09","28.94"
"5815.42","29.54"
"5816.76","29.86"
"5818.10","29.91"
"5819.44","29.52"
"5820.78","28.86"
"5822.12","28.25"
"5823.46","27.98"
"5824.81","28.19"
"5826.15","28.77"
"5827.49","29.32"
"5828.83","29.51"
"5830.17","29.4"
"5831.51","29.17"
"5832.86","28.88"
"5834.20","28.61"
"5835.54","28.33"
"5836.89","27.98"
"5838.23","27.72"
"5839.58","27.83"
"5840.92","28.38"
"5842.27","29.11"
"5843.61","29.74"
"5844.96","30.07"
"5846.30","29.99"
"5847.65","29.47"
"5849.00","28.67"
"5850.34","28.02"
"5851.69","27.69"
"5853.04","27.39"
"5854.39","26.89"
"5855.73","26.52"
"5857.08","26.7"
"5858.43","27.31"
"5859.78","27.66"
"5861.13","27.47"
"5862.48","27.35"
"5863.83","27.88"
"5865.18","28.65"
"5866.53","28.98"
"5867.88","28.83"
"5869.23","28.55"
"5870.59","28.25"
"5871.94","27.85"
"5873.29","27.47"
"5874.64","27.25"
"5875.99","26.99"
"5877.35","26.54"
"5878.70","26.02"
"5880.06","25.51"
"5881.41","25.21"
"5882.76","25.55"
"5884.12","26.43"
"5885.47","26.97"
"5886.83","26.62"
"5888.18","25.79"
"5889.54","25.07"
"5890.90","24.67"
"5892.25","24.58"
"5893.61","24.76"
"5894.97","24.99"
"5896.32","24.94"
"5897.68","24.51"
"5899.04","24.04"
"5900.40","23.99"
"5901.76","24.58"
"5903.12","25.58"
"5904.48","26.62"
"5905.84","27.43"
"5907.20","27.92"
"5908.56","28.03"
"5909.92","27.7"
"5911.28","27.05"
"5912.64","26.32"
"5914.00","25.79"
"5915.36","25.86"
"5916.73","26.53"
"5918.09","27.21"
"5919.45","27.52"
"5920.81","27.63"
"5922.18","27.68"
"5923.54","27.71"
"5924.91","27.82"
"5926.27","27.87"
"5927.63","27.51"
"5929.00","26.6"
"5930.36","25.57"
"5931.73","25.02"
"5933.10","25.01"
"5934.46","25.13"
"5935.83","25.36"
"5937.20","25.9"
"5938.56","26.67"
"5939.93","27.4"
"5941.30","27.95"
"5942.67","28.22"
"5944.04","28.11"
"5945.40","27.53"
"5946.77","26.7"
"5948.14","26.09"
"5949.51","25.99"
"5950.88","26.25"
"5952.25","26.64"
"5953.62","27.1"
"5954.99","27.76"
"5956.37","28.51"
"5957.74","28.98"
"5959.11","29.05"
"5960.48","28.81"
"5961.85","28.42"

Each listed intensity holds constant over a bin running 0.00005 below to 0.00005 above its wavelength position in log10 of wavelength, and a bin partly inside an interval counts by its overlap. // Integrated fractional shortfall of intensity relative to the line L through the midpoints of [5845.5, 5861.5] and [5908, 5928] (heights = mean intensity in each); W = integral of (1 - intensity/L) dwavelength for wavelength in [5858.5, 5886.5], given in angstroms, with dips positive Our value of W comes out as 0.4 angstroms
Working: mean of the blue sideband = 27.8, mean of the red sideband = 27.2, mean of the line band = 27.3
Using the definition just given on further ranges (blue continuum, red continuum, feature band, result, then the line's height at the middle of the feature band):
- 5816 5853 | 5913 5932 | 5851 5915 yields 2.79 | 27.8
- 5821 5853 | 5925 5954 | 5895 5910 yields 0.85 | 27.4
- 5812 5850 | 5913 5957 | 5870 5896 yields 1.65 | 27.9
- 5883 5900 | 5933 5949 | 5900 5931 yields -1.02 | 26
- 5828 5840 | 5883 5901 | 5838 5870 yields -0.90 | 27.4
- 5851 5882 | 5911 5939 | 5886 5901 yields 1.14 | 27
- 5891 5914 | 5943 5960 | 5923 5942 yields 0.19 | 26.8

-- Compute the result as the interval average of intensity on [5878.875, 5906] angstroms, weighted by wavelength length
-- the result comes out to 25.4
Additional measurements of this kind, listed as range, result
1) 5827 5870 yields 28.4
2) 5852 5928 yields 26.7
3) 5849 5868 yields 27.7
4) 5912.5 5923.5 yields 26.9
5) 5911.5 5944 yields 26.7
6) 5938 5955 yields 27.1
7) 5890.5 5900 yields 24.6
